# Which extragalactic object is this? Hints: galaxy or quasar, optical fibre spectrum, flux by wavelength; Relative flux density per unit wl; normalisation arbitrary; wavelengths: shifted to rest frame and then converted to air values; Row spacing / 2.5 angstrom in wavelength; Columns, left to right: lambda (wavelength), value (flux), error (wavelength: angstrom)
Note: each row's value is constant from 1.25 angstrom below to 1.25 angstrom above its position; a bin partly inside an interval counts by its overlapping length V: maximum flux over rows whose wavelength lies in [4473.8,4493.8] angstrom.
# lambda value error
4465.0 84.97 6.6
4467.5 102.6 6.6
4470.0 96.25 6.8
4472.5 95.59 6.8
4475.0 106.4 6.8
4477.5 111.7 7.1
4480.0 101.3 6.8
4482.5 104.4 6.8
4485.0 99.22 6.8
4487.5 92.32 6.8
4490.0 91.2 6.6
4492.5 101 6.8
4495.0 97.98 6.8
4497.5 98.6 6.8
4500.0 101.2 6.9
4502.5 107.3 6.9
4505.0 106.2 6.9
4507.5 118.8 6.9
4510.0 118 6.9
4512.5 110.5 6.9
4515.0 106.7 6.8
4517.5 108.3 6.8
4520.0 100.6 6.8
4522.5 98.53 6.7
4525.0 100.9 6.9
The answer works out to 111.7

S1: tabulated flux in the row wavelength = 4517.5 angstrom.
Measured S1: 108.3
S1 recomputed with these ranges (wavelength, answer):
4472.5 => 95.59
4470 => 96.25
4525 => 100.9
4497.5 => 98.6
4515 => 106.7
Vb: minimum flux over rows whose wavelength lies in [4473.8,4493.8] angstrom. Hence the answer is 91.2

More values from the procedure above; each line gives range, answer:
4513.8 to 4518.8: 106.7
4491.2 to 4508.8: 97.98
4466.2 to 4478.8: 95.59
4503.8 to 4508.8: 106.2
